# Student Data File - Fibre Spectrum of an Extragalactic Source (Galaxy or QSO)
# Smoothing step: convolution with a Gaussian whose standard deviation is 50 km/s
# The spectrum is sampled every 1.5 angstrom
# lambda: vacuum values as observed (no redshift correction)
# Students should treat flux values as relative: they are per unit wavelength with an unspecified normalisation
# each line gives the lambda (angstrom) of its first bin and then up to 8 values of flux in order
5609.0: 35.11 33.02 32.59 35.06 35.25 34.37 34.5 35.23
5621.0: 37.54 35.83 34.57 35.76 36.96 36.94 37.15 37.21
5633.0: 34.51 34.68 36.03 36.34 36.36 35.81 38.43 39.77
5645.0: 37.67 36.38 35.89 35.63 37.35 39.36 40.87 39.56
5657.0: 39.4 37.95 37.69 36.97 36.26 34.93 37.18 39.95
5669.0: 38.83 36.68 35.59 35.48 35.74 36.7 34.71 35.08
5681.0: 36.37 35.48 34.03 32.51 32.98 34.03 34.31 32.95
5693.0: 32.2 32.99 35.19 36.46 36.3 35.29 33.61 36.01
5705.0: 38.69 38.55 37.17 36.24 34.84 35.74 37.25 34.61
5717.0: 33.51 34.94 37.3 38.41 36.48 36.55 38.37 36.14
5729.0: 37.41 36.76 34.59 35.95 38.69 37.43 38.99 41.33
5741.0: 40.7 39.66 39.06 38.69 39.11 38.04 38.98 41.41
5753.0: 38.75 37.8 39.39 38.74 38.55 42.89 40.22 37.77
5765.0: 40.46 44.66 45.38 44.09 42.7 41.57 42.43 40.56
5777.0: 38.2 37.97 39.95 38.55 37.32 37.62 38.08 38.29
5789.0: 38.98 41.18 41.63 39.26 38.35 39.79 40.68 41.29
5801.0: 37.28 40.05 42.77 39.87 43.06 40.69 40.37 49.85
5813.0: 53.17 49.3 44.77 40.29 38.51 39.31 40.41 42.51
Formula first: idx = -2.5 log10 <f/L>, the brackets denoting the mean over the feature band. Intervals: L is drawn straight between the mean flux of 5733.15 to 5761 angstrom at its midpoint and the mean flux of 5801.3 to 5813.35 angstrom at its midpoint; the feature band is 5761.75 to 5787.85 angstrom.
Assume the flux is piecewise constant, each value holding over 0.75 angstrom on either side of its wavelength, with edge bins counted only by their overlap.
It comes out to 0.017 mag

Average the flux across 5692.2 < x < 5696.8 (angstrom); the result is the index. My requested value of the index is 33.5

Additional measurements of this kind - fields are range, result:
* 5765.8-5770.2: 44.7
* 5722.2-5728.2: 36.9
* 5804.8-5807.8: 41.5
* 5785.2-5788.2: 38.2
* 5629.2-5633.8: 36.3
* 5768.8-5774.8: 42.7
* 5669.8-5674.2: 35.9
